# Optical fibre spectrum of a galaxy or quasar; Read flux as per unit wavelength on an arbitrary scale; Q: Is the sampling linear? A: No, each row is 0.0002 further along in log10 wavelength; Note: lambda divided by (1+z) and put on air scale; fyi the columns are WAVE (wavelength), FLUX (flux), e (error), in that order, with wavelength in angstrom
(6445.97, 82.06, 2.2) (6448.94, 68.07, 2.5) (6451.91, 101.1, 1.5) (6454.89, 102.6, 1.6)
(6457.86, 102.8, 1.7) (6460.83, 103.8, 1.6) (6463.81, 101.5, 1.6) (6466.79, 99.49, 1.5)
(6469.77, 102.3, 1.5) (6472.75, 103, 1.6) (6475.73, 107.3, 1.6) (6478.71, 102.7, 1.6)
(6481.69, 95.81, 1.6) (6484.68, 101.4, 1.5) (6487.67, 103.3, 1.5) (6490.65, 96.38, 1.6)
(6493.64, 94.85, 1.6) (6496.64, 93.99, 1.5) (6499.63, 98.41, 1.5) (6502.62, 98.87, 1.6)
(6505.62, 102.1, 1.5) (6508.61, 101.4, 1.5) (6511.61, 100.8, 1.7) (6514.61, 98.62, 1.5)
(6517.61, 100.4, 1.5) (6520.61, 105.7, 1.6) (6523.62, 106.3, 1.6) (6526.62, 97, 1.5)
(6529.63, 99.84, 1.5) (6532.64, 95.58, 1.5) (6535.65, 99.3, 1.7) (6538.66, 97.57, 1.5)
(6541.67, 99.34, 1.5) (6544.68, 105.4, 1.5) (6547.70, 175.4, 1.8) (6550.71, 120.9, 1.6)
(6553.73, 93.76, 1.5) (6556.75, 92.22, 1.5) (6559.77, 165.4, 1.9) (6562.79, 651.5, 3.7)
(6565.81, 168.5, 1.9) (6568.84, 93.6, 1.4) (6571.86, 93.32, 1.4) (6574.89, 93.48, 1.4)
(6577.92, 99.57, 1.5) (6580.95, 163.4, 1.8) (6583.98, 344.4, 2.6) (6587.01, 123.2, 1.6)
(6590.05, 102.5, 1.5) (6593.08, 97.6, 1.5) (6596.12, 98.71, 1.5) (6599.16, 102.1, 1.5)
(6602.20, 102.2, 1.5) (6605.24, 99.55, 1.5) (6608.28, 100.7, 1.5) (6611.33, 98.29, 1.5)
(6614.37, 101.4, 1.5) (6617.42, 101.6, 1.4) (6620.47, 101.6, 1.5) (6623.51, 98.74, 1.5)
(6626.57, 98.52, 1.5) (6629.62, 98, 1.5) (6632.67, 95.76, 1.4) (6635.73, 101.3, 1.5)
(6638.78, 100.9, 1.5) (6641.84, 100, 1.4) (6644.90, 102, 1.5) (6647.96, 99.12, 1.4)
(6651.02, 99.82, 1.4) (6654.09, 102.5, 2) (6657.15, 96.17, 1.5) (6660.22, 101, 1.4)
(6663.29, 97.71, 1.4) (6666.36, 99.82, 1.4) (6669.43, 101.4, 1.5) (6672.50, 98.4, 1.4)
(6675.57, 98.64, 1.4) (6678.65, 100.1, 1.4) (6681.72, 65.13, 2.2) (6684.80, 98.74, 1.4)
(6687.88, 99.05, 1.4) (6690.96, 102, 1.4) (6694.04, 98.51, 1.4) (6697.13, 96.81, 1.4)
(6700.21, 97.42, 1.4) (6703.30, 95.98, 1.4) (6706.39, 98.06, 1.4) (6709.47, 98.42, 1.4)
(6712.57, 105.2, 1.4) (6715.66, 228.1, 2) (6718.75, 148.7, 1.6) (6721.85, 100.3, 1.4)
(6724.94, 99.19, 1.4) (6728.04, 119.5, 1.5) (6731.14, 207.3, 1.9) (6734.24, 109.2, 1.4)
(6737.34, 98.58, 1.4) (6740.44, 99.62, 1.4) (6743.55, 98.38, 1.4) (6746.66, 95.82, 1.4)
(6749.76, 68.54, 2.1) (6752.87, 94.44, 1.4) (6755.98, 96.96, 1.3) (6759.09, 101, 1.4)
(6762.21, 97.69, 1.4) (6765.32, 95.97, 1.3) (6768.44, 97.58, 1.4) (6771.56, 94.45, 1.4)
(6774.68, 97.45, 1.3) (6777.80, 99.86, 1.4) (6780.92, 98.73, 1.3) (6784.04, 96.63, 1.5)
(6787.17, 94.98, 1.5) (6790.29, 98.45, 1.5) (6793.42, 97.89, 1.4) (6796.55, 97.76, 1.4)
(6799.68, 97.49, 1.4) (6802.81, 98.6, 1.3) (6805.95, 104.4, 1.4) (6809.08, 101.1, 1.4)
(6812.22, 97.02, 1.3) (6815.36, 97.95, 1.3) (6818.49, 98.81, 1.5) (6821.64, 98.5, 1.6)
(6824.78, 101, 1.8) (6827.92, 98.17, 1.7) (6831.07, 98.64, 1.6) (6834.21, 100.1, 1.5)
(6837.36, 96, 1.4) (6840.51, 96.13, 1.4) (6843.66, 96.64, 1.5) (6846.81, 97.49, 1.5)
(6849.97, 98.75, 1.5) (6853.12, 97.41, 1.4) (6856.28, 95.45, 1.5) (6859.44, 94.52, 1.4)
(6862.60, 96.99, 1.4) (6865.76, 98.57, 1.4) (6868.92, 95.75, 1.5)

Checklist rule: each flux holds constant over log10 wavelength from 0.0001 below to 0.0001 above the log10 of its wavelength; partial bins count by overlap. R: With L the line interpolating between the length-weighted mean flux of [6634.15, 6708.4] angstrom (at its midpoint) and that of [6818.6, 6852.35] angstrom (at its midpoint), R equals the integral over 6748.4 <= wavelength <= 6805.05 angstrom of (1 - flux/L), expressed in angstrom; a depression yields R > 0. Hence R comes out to 1.2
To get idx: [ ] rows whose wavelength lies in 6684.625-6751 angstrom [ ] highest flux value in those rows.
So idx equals 228.1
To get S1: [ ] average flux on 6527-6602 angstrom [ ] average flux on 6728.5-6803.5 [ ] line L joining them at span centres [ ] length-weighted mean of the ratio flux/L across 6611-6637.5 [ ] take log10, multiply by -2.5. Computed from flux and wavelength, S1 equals 0.298 mag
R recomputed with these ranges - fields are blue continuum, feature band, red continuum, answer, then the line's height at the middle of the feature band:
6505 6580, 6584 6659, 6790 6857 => 9.96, 122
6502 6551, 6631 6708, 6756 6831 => 3.02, 102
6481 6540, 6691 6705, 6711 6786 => 1.33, 108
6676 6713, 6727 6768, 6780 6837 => -3.68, 97.3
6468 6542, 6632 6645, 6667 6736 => 0.97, 108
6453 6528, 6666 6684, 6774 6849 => 1.03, 99.4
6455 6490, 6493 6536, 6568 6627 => 2.88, 107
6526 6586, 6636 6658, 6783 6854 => 5.56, 134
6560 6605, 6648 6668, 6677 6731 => 4.88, 132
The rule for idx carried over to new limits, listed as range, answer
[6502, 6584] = 651.5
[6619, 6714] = 105.2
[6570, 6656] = 344.4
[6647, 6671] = 102.5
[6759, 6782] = 101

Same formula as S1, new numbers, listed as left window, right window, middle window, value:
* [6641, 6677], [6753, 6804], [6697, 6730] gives -0.20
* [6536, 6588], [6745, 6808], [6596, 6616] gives 0.43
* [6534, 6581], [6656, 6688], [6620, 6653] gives 0.13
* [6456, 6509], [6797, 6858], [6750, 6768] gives 0.04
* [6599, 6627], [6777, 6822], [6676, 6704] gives 0.05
